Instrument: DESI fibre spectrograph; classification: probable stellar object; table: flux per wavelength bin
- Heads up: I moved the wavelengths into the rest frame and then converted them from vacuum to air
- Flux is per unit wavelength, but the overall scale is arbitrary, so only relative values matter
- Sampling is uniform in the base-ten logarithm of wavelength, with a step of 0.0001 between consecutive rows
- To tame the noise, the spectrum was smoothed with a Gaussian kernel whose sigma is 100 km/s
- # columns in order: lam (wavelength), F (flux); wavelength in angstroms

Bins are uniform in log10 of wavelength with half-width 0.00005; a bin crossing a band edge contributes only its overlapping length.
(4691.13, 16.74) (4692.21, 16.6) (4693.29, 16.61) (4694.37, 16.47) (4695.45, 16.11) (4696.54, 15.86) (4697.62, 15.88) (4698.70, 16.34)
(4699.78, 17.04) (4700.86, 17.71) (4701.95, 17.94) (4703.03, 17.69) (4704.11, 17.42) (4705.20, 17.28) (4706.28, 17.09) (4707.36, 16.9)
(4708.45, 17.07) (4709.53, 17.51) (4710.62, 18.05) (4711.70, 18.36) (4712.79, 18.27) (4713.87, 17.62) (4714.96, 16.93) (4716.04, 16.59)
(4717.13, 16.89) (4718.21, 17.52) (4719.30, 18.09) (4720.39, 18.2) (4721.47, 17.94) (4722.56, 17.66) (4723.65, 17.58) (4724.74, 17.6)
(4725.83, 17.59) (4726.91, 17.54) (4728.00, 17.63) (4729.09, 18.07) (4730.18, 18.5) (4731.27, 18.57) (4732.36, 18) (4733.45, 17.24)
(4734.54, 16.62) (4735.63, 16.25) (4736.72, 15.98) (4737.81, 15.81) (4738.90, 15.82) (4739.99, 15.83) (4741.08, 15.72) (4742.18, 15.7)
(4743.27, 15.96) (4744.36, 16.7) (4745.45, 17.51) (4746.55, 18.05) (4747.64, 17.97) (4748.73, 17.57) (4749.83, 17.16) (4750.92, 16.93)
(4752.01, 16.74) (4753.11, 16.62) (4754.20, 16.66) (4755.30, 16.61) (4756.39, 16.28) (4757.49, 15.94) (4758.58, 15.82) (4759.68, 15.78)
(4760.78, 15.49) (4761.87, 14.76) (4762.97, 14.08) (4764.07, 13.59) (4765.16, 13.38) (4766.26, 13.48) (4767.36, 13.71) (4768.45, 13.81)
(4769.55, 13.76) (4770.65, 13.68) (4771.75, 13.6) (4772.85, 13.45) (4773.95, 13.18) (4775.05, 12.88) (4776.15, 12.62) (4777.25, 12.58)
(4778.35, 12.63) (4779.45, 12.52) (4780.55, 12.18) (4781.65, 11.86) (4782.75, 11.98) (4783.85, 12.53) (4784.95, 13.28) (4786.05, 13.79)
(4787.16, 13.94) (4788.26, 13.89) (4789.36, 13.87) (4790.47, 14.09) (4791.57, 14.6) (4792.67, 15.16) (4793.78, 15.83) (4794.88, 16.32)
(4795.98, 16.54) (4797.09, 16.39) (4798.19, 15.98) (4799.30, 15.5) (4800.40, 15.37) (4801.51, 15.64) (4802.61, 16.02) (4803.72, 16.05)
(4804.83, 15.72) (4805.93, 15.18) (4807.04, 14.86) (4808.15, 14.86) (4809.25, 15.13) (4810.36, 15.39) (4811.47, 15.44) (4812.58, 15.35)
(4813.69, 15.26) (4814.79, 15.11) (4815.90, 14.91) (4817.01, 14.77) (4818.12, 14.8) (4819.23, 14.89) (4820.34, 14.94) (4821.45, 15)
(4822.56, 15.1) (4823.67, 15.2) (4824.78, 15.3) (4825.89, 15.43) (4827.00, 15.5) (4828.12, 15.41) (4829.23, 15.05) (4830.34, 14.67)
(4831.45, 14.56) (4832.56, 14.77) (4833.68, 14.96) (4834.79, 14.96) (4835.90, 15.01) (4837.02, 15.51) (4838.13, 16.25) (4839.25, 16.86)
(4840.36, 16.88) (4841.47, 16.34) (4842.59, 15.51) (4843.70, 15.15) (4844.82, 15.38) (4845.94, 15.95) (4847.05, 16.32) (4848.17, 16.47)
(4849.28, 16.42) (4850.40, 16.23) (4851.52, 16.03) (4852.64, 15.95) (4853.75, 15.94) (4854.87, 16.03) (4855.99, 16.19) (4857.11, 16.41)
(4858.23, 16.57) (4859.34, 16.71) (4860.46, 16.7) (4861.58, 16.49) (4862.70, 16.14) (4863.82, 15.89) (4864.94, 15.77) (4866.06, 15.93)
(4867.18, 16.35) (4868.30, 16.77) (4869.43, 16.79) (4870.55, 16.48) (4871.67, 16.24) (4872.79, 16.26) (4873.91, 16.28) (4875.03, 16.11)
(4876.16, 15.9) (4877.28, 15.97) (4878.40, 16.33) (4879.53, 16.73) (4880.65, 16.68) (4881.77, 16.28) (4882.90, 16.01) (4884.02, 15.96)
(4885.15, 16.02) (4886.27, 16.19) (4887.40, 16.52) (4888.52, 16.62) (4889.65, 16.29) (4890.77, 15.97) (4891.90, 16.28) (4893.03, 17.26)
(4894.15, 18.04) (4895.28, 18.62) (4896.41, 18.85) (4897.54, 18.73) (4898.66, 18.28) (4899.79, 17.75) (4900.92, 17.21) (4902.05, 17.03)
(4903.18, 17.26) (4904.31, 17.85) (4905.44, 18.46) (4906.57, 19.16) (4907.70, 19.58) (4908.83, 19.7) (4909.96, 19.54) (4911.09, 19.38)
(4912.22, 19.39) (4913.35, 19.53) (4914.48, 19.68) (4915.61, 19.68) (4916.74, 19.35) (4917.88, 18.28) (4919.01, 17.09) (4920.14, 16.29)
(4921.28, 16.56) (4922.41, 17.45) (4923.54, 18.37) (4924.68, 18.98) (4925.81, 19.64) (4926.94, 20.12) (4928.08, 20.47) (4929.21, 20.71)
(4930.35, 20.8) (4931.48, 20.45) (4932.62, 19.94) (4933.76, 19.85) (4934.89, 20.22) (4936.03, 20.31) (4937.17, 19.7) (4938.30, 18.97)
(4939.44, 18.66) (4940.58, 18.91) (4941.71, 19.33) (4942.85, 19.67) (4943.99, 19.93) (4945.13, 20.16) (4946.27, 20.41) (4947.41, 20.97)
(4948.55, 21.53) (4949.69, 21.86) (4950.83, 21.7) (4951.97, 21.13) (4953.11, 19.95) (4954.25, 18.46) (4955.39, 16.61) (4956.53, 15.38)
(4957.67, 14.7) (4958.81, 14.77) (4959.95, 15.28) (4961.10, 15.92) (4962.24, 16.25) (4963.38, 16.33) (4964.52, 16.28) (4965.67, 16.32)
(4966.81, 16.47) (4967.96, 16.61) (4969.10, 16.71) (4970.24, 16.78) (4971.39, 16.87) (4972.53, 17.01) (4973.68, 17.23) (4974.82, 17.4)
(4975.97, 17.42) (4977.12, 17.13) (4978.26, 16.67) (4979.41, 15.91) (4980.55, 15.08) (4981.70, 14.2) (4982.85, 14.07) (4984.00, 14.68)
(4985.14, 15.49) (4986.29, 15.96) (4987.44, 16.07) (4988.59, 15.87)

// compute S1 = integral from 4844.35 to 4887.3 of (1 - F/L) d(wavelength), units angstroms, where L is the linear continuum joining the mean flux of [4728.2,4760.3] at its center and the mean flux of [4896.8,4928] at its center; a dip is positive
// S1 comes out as 4.35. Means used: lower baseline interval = 16.8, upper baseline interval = 18.6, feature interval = 16.2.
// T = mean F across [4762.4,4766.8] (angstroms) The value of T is 13.6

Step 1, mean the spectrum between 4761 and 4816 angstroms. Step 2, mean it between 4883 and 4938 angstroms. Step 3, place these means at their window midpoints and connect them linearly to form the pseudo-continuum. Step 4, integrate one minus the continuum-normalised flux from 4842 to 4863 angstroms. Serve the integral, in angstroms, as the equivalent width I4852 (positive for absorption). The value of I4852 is 0.44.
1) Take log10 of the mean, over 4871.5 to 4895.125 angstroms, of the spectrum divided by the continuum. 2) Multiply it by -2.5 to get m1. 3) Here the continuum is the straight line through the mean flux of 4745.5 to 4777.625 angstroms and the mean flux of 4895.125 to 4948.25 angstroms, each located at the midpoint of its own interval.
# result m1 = 0.11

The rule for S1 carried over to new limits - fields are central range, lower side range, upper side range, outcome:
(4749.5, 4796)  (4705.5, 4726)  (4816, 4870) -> 6.74 angstroms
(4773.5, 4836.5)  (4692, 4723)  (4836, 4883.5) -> 7.30 angstroms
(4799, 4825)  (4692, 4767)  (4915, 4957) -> 3.78 angstroms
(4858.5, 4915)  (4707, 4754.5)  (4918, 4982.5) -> 2.19 angstroms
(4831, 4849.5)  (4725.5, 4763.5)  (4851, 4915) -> 1.34 angstroms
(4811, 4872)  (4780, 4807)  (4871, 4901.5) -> 0.15 angstroms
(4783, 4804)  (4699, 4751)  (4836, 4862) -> 2.18 angstroms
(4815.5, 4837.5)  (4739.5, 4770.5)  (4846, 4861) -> 1.51 angstroms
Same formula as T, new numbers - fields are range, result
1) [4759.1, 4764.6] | 14.7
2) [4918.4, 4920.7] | 16.8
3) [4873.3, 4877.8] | 16.1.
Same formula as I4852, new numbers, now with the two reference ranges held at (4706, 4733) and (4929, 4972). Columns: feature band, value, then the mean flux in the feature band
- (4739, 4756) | 1.0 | 16.8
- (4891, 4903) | 0.4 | 17.7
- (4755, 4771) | 2.8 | 14.7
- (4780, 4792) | 3.1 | 13.3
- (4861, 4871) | 1.1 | 16.3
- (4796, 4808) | 1.5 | 15.7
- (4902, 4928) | -0.4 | 18.7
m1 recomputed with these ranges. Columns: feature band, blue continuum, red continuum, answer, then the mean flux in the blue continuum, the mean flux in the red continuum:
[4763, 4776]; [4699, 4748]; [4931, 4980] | 0.28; 17.3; 18.2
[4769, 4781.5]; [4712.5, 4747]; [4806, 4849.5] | 0.25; 17.2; 15.4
